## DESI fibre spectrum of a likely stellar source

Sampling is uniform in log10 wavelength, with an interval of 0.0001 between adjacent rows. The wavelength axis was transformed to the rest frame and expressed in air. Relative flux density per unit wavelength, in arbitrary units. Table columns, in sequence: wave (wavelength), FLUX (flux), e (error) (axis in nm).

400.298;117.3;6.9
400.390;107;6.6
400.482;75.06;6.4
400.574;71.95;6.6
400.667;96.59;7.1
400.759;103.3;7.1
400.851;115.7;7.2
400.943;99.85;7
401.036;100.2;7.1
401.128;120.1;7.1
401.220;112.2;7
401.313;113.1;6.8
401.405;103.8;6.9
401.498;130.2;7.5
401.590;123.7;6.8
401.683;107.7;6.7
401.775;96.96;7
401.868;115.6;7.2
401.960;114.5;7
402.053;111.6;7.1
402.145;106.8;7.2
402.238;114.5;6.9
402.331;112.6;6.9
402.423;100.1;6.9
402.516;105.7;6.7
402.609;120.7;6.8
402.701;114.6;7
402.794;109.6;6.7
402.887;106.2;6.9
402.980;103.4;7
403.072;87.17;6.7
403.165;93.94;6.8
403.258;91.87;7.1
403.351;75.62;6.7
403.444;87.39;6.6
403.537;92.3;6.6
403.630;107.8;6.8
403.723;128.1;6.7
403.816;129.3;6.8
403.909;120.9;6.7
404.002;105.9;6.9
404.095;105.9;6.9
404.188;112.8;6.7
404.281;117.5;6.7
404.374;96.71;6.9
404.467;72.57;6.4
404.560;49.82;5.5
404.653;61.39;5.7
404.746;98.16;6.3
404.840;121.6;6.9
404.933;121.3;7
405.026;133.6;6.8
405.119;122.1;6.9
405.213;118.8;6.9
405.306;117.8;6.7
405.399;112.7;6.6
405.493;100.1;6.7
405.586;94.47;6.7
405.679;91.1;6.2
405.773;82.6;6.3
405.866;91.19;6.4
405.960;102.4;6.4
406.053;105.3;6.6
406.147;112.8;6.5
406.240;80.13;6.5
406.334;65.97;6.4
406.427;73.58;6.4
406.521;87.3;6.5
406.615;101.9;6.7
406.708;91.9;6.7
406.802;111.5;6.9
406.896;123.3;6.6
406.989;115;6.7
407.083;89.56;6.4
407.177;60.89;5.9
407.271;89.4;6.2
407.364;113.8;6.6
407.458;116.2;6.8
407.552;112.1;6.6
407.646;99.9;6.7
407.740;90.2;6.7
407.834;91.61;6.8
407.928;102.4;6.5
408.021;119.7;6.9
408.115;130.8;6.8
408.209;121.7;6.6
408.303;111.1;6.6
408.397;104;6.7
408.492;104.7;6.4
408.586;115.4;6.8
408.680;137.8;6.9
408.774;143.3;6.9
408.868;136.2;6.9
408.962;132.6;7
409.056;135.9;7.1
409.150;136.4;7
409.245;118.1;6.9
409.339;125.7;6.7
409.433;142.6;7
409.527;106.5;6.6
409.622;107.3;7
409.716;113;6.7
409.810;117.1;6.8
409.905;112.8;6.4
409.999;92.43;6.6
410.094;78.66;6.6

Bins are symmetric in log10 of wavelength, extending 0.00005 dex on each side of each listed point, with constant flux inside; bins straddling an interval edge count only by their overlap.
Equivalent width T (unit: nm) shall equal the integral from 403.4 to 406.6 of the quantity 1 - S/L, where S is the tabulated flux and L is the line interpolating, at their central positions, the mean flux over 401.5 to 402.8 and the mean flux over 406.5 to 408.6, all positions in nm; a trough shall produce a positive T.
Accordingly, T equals 0.22 nm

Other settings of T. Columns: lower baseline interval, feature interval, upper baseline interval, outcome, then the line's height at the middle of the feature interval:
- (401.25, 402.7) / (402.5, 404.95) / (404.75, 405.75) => 0.236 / 112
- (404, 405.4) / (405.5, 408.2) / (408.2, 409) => 0.379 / 114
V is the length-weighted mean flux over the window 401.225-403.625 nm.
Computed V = 106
